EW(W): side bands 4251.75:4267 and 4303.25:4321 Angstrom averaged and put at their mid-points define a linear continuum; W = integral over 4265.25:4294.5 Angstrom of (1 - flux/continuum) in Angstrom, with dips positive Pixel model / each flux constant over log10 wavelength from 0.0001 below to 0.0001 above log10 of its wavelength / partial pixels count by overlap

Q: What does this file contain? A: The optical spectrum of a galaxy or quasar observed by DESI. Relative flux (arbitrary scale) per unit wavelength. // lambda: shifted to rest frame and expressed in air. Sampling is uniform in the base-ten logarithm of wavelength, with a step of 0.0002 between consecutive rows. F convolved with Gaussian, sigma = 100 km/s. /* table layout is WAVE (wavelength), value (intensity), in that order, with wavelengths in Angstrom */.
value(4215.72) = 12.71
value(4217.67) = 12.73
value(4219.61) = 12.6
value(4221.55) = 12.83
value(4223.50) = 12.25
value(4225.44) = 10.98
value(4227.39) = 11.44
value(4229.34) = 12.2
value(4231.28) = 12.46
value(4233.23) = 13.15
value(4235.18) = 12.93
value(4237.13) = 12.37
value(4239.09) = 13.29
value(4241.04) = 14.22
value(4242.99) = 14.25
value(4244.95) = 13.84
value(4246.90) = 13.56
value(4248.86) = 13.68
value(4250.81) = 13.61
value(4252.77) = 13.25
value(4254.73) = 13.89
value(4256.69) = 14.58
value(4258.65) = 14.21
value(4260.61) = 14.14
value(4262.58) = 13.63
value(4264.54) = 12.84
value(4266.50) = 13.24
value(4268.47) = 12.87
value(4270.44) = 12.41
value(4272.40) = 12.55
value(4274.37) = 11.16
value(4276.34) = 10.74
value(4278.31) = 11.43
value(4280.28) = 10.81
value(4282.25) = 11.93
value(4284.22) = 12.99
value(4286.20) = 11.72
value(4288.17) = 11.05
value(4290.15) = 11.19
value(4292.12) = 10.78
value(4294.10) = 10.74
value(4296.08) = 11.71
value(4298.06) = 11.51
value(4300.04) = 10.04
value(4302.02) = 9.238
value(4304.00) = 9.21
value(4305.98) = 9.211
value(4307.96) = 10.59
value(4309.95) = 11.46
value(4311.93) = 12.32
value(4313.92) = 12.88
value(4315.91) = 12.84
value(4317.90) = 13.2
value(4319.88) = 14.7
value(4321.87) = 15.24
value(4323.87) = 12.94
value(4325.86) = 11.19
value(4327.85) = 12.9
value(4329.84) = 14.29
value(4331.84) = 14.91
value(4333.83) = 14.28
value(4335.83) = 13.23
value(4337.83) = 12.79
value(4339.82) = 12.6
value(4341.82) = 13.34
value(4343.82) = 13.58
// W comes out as 2.89 Angstrom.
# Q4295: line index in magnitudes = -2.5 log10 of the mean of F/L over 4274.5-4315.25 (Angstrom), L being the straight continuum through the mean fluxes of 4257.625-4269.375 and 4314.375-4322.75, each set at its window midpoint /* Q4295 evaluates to 0.232 mag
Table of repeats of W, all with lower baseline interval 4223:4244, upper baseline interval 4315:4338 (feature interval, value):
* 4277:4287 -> 1.1 Angstrom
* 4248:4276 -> -0.6 Angstrom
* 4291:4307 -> 3.6 Angstrom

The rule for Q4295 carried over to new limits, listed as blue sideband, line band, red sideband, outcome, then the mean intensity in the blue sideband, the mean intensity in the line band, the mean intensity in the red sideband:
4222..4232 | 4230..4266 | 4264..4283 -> -0.137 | 11.9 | 13.5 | 12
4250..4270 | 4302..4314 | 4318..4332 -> 0.266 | 13.6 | 10.7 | 13.6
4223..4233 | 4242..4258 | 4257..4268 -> -0.067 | 12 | 13.8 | 13.6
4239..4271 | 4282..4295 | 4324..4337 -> 0.181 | 13.6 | 11.5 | 13.4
